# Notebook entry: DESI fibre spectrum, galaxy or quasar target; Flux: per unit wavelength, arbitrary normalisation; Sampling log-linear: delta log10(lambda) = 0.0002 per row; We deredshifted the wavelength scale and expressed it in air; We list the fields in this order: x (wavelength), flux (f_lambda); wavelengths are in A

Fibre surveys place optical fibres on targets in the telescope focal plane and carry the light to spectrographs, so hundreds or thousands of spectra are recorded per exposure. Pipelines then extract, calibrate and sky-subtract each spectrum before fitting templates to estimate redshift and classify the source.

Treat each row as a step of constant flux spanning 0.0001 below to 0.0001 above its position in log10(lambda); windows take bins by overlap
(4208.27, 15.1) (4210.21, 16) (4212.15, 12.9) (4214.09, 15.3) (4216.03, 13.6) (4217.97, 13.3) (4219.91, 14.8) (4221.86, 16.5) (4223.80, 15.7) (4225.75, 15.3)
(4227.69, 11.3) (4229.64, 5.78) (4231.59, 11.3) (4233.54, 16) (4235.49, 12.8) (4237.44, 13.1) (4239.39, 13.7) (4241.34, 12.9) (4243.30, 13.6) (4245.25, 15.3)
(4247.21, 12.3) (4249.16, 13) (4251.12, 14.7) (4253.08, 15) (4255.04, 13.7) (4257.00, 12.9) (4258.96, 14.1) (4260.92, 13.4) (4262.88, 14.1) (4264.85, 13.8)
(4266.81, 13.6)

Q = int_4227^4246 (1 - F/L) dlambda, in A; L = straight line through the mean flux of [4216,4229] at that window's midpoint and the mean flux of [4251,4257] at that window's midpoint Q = 2.2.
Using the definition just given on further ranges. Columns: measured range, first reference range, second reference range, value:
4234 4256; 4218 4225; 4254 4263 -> 0.8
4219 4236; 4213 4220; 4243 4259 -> 1.0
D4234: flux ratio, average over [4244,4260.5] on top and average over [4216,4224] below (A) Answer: 0.93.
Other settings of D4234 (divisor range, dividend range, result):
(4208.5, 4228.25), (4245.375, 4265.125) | 0.95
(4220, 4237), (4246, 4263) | 1.04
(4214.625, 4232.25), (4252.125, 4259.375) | 1.06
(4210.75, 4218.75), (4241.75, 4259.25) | 0.99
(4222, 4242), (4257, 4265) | 1.06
